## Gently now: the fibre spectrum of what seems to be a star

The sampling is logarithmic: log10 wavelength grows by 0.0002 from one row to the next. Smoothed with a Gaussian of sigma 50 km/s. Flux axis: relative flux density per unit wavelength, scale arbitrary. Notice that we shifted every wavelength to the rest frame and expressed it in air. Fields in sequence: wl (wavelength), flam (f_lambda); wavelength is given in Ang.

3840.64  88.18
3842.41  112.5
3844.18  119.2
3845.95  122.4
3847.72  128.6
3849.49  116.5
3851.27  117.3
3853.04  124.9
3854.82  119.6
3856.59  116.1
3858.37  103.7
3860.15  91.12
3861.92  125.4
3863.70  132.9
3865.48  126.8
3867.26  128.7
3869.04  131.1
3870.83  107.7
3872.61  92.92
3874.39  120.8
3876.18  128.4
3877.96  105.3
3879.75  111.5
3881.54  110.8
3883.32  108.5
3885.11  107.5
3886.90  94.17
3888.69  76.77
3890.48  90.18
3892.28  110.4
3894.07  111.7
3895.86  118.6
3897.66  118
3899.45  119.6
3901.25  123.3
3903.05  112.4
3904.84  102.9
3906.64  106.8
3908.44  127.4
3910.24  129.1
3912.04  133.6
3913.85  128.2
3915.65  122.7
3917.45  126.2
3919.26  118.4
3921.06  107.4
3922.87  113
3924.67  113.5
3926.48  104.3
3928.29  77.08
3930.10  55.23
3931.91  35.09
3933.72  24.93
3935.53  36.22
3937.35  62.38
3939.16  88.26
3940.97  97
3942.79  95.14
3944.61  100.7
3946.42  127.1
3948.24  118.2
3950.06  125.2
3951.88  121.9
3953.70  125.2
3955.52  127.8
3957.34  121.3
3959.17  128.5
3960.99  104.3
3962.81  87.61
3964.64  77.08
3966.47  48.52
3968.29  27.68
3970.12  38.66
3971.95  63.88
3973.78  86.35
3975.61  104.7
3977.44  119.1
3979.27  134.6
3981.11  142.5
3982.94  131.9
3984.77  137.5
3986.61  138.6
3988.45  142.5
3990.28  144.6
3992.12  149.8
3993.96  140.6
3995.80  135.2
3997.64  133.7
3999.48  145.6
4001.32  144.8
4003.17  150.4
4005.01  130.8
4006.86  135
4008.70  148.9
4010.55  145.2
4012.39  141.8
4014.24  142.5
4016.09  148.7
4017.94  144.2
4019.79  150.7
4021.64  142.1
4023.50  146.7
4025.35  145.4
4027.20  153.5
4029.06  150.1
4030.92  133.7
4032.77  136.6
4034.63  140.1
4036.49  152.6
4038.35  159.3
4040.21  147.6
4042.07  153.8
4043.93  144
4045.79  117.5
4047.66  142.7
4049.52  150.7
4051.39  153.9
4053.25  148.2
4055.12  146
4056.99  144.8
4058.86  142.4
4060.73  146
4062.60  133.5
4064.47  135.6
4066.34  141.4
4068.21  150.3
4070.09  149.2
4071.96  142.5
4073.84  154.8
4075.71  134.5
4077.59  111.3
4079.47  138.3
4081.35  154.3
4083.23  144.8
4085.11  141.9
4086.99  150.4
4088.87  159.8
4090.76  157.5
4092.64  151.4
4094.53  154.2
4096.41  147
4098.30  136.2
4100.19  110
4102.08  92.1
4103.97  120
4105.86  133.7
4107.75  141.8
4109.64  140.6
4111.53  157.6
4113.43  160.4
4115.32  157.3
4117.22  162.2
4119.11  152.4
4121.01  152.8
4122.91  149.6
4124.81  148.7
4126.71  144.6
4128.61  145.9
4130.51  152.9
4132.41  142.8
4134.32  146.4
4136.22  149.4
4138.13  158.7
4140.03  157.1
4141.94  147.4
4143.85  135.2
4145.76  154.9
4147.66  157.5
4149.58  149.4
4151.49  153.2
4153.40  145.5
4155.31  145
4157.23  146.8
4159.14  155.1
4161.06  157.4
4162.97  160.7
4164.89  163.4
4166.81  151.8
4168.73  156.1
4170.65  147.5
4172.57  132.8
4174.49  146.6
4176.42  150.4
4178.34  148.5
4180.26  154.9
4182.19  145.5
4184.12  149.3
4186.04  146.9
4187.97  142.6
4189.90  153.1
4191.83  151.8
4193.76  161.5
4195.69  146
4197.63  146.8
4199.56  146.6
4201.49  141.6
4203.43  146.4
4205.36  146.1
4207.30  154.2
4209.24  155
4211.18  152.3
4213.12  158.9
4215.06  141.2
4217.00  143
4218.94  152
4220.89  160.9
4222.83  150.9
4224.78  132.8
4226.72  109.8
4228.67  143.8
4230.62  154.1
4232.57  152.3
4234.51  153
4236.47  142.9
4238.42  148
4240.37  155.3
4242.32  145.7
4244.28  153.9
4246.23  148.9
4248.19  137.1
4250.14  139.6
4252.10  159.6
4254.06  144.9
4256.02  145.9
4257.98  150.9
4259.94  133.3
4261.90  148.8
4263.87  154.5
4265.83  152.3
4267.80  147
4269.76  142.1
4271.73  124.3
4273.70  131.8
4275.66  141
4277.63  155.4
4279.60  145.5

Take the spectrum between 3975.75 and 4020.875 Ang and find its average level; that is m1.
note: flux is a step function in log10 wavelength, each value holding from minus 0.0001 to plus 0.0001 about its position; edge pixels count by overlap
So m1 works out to 140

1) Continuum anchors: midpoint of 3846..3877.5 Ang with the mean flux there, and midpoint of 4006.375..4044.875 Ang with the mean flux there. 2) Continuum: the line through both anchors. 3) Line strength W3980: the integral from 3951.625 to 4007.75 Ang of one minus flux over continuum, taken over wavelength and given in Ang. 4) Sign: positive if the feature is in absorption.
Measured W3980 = 8.8 Ang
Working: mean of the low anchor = 118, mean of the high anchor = 146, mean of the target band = 117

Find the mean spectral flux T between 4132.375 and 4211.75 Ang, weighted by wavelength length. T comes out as 150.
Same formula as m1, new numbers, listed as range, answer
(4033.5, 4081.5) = 143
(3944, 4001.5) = 115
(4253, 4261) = 144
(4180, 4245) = 148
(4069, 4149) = 145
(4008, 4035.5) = 145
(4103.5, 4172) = 150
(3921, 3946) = 79.3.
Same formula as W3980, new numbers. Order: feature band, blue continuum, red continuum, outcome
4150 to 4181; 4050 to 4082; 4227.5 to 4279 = -1.35 Ang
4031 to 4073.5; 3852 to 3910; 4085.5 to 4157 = -2.36 Ang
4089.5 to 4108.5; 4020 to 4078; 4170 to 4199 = 1.41 Ang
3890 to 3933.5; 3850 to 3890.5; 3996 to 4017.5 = 4.92 Ang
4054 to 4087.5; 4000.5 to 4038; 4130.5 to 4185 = 1.00 Ang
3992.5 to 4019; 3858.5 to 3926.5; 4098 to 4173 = -2.59 Ang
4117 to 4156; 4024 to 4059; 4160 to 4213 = -0.32 Ang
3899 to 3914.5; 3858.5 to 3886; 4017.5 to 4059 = 0.14 Ang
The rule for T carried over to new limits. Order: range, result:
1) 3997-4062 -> 145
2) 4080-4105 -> 140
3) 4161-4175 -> 152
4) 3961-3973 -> 61.1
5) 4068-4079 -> 140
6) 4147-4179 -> 151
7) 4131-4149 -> 150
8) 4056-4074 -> 144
